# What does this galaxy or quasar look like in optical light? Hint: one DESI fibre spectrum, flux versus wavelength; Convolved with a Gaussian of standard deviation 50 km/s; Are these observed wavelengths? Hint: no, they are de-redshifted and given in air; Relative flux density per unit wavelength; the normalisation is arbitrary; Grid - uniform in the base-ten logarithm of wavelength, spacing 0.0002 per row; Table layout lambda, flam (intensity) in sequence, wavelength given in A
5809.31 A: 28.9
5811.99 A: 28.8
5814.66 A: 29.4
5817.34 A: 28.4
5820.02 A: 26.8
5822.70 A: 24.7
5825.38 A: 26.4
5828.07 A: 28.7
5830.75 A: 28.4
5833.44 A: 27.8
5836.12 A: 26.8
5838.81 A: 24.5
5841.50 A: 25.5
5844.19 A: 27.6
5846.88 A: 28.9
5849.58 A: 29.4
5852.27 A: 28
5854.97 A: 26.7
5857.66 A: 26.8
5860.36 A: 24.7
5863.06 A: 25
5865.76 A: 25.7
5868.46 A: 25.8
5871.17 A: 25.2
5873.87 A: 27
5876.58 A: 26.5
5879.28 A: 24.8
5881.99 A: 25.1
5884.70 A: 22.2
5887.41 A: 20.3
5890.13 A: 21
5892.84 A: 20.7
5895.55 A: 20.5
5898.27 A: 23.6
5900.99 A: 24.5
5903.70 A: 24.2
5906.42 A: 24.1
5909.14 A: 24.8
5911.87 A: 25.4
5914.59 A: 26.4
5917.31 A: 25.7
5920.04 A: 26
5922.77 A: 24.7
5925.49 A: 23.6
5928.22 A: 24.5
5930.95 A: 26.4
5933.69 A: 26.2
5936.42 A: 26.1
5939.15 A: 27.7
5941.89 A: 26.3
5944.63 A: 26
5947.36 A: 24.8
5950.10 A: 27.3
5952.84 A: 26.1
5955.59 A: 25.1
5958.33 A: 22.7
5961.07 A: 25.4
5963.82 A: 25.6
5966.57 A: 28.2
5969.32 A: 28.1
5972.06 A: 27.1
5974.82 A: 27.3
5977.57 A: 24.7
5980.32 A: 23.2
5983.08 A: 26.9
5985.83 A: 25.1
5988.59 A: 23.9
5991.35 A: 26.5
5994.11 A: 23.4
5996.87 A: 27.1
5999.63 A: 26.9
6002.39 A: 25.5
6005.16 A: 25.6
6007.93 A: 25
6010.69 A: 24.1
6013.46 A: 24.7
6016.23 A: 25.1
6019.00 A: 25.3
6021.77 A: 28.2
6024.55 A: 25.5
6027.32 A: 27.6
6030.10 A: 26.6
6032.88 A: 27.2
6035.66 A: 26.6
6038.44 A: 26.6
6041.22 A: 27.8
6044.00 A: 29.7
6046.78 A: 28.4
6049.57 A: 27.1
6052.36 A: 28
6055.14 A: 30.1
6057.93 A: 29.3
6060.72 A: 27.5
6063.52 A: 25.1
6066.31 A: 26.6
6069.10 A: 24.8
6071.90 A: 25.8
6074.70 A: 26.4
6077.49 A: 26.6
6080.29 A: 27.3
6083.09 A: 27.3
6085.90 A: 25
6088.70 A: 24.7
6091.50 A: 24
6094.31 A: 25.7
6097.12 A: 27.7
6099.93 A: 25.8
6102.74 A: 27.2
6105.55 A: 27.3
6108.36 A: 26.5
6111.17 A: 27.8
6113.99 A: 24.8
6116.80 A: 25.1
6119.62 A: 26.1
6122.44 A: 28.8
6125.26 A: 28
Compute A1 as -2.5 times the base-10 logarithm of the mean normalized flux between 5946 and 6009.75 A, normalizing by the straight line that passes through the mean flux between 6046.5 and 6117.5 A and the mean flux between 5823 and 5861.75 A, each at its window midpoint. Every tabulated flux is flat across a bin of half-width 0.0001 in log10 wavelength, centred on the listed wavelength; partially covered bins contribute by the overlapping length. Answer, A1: 0.05 mag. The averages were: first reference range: 27.1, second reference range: 26.6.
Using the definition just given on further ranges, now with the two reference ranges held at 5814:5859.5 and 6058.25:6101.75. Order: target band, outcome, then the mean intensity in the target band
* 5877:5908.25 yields 0.18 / 23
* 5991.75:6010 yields 0.04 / 25.6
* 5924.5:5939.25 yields 0.05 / 25.6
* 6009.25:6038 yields 0.01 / 26.1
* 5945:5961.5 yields 0.06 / 25.3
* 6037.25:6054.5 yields -0.07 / 28.1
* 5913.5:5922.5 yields 0.04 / 25.9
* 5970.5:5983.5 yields 0.03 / 25.8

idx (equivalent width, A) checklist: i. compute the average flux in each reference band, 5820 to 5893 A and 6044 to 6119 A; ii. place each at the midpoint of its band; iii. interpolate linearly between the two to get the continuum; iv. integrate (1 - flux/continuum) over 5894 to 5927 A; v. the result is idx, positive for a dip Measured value 2.0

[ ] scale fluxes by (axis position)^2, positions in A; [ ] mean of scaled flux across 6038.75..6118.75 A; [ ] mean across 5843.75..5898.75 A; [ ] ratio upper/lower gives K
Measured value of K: 1.15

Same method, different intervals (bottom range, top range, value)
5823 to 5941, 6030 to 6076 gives 1.14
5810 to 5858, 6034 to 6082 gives 1.07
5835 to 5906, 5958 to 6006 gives 1.07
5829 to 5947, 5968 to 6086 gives 1.09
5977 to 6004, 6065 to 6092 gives 1.05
